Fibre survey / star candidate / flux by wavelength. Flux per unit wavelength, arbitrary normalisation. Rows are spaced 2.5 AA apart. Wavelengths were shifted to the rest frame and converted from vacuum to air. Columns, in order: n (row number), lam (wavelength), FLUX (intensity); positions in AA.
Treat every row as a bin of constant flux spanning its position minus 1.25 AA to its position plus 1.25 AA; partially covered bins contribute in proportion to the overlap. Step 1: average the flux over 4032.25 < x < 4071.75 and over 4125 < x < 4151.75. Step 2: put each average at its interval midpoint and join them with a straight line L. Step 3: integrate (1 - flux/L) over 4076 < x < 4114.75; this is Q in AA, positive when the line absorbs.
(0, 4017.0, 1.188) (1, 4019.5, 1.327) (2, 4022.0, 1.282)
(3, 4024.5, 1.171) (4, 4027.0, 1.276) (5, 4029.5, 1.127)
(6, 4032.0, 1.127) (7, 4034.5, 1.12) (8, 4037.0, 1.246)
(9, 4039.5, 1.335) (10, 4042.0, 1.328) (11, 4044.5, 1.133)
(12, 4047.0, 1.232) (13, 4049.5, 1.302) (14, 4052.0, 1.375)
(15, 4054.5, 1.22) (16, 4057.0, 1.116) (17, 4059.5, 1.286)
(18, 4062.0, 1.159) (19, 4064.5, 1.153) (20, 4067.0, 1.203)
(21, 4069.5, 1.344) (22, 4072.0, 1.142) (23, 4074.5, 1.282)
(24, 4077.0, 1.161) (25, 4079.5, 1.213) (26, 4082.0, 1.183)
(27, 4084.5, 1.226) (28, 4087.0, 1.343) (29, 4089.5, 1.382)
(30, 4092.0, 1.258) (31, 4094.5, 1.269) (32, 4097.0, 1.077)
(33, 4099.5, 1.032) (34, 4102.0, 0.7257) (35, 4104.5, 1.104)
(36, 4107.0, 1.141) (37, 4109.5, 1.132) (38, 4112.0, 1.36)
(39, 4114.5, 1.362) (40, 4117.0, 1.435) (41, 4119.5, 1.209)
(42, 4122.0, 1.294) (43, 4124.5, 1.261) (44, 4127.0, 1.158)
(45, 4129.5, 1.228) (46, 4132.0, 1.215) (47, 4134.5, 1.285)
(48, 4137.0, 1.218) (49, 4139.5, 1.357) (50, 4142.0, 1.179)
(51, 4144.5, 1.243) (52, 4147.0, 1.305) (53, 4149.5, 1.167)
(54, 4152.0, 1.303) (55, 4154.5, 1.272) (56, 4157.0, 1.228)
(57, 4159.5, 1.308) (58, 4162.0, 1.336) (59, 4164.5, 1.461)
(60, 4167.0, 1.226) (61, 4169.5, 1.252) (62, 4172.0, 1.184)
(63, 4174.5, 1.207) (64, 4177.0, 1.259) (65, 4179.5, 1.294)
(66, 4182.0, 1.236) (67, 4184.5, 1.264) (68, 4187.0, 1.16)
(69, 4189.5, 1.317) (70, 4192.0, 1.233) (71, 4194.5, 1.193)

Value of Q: 1.7 AA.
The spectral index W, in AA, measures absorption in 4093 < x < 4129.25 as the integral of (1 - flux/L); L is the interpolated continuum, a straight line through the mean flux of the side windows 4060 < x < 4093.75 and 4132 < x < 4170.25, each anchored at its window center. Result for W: 2.0 AA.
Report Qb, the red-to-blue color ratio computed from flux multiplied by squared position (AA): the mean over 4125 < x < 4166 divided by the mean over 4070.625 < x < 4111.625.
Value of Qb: 1.1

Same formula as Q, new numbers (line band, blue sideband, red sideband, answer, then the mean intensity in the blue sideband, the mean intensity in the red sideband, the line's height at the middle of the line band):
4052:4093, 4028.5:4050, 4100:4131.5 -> -0.9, 1.21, 1.2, 1.21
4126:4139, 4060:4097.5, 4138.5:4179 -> 0.3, 1.23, 1.27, 1.26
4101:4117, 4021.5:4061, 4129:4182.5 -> 1.0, 1.23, 1.26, 1.25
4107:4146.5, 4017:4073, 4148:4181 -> -0.1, 1.23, 1.27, 1.26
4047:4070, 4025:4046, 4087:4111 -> -1.0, 1.21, 1.14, 1.18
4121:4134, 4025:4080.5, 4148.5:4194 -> 0.1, 1.22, 1.26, 1.25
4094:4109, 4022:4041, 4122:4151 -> 2.2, 1.21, 1.24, 1.23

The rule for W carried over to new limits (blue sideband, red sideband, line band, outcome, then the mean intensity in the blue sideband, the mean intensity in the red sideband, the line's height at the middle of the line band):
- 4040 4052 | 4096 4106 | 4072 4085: -1.2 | 1.27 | 0.986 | 1.1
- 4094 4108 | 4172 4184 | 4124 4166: -3.9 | 1.05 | 1.24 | 1.16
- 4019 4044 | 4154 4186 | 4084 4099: 0.0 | 1.23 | 1.27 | 1.25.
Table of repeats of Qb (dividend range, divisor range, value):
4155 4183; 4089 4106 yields 1.19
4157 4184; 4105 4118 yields 1.03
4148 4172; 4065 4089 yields 1.08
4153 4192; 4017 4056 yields 1.09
